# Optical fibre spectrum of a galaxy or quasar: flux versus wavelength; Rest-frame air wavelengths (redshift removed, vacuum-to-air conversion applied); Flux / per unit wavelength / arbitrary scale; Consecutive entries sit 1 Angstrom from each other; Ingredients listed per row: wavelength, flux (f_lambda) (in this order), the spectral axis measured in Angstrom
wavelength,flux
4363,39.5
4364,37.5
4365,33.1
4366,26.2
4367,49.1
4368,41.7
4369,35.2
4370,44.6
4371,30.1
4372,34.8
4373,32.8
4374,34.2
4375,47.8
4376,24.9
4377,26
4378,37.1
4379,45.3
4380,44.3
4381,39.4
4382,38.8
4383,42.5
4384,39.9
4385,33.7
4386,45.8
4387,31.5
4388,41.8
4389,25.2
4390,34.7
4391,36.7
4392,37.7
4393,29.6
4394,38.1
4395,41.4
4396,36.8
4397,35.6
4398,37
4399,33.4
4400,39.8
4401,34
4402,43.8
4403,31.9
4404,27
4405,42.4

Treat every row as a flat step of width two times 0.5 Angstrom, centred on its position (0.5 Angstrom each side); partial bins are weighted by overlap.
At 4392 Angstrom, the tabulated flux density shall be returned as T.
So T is 37.7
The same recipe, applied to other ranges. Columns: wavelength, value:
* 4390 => 34.7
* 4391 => 36.7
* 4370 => 44.6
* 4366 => 26.2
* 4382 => 38.8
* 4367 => 49.1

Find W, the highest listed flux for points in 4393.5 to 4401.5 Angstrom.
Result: 41.4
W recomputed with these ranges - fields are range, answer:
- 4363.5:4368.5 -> 49.1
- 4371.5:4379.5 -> 47.8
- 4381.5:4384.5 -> 42.5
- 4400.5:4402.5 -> 43.8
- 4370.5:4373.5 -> 34.8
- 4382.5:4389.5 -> 45.8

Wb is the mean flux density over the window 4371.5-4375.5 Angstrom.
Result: 37.4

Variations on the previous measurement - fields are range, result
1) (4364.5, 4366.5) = 29.6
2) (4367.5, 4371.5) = 37.9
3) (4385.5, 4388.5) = 39.7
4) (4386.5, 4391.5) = 34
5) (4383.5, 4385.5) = 36.8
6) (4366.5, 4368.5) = 45.4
